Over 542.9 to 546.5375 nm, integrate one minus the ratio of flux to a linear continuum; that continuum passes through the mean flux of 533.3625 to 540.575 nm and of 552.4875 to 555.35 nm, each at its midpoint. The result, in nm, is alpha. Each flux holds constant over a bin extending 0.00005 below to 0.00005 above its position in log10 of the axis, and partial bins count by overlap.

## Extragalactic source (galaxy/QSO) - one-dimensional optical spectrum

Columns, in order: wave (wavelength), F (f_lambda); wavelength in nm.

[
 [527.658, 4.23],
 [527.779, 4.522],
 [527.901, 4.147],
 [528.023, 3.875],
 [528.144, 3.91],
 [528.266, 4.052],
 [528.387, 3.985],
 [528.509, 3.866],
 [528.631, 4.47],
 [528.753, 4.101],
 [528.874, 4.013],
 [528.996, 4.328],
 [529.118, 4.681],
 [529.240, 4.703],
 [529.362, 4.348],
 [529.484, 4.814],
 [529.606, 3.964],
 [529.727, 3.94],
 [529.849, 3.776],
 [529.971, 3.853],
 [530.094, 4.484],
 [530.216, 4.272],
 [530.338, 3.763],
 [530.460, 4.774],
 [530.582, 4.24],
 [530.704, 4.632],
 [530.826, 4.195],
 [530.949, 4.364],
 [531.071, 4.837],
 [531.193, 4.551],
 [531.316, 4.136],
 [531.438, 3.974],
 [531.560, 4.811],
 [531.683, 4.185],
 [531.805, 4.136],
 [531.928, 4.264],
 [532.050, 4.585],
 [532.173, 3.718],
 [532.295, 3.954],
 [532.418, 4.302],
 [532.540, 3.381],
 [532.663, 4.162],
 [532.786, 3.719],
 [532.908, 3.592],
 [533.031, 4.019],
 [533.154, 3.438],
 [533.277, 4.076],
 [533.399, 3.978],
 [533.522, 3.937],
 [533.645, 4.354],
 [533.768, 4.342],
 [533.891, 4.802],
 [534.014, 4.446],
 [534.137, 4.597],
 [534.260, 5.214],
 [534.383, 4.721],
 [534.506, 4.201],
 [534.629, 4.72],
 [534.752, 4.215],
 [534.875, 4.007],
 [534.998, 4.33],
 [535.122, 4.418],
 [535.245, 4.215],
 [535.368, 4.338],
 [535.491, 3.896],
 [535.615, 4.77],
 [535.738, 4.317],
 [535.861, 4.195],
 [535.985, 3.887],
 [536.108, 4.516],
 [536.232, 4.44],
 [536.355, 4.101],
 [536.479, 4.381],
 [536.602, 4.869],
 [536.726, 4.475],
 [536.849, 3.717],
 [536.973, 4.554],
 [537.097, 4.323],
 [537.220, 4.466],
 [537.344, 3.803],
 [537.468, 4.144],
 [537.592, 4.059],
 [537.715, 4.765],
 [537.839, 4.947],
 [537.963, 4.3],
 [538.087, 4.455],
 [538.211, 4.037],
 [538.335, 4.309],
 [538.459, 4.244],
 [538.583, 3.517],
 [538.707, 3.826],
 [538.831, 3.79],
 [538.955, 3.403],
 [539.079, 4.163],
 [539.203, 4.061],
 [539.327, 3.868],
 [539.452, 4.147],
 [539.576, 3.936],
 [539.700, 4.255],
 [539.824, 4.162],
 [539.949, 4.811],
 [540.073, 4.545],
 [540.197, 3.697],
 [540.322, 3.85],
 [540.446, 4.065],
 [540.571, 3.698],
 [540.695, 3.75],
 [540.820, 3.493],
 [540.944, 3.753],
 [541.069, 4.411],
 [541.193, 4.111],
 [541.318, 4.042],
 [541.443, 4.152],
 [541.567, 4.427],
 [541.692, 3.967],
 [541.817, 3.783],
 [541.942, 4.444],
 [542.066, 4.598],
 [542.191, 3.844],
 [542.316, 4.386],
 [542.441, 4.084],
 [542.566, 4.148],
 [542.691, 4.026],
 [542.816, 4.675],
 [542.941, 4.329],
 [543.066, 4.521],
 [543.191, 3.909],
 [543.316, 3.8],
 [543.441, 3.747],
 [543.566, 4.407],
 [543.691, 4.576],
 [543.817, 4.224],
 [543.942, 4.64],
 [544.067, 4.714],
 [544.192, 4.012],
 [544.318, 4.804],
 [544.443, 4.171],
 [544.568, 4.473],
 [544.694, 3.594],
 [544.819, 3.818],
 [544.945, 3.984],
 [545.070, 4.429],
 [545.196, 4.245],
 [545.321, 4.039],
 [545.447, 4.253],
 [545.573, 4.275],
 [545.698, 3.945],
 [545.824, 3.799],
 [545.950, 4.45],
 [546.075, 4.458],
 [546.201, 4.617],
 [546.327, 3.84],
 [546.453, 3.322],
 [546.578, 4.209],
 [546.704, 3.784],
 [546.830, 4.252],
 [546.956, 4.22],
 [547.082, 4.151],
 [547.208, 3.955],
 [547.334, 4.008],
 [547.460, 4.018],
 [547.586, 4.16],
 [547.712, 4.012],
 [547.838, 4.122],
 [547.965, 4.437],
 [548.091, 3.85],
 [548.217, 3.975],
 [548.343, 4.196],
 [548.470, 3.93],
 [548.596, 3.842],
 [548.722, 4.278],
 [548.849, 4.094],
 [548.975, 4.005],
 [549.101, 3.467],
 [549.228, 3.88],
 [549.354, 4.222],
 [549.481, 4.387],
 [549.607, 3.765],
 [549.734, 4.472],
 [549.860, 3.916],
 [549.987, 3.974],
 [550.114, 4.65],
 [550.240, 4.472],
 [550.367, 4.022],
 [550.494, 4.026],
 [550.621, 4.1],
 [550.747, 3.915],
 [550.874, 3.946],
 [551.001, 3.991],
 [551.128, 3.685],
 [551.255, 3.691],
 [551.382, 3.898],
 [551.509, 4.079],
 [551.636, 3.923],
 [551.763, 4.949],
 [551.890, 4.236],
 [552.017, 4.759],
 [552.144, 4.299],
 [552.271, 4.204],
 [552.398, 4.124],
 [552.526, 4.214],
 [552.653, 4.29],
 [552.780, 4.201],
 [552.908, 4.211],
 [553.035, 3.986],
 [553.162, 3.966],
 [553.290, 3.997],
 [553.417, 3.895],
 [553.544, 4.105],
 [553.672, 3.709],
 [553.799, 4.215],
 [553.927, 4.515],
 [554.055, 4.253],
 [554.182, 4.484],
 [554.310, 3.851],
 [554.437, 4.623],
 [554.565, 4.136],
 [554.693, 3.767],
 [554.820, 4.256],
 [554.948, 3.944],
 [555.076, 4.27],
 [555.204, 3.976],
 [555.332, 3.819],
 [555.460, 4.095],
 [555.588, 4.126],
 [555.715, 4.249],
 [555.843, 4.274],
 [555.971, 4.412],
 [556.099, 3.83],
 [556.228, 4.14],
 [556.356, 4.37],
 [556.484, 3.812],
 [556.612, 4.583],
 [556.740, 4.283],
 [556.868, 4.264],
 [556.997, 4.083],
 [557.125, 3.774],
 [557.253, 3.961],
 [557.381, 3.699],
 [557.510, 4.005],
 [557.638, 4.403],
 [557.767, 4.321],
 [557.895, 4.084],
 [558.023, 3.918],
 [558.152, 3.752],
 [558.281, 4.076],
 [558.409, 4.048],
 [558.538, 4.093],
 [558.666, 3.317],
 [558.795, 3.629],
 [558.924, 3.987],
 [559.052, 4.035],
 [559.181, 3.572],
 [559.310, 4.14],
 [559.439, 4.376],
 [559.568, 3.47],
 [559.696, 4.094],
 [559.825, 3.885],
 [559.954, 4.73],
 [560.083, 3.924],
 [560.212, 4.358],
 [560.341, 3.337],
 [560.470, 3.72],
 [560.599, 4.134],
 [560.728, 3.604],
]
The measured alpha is 0.006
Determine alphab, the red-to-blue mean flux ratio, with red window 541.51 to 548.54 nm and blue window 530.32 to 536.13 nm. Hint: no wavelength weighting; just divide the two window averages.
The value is 1.0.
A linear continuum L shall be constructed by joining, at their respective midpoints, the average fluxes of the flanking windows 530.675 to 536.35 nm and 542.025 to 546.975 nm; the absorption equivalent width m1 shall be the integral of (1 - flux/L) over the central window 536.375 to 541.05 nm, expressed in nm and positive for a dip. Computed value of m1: 0.11 nm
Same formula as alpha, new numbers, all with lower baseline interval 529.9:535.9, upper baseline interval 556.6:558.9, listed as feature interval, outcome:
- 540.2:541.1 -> 0.07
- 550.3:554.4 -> -0.06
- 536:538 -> -0.07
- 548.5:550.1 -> 0.02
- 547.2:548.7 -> 0.02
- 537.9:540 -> 0.06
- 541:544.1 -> -0.06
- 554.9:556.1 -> -0.03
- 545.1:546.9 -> 0.00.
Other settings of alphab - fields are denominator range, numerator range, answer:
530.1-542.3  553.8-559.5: 0.97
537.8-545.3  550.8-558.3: 0.99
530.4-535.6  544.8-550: 0.96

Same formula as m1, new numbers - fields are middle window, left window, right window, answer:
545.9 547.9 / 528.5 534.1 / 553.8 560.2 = 0.02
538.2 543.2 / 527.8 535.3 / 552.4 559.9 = 0.10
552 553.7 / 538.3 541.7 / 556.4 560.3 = -0.05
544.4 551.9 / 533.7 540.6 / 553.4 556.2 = 0.18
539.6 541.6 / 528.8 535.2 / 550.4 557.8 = 0.06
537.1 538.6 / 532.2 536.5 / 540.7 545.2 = -0.03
